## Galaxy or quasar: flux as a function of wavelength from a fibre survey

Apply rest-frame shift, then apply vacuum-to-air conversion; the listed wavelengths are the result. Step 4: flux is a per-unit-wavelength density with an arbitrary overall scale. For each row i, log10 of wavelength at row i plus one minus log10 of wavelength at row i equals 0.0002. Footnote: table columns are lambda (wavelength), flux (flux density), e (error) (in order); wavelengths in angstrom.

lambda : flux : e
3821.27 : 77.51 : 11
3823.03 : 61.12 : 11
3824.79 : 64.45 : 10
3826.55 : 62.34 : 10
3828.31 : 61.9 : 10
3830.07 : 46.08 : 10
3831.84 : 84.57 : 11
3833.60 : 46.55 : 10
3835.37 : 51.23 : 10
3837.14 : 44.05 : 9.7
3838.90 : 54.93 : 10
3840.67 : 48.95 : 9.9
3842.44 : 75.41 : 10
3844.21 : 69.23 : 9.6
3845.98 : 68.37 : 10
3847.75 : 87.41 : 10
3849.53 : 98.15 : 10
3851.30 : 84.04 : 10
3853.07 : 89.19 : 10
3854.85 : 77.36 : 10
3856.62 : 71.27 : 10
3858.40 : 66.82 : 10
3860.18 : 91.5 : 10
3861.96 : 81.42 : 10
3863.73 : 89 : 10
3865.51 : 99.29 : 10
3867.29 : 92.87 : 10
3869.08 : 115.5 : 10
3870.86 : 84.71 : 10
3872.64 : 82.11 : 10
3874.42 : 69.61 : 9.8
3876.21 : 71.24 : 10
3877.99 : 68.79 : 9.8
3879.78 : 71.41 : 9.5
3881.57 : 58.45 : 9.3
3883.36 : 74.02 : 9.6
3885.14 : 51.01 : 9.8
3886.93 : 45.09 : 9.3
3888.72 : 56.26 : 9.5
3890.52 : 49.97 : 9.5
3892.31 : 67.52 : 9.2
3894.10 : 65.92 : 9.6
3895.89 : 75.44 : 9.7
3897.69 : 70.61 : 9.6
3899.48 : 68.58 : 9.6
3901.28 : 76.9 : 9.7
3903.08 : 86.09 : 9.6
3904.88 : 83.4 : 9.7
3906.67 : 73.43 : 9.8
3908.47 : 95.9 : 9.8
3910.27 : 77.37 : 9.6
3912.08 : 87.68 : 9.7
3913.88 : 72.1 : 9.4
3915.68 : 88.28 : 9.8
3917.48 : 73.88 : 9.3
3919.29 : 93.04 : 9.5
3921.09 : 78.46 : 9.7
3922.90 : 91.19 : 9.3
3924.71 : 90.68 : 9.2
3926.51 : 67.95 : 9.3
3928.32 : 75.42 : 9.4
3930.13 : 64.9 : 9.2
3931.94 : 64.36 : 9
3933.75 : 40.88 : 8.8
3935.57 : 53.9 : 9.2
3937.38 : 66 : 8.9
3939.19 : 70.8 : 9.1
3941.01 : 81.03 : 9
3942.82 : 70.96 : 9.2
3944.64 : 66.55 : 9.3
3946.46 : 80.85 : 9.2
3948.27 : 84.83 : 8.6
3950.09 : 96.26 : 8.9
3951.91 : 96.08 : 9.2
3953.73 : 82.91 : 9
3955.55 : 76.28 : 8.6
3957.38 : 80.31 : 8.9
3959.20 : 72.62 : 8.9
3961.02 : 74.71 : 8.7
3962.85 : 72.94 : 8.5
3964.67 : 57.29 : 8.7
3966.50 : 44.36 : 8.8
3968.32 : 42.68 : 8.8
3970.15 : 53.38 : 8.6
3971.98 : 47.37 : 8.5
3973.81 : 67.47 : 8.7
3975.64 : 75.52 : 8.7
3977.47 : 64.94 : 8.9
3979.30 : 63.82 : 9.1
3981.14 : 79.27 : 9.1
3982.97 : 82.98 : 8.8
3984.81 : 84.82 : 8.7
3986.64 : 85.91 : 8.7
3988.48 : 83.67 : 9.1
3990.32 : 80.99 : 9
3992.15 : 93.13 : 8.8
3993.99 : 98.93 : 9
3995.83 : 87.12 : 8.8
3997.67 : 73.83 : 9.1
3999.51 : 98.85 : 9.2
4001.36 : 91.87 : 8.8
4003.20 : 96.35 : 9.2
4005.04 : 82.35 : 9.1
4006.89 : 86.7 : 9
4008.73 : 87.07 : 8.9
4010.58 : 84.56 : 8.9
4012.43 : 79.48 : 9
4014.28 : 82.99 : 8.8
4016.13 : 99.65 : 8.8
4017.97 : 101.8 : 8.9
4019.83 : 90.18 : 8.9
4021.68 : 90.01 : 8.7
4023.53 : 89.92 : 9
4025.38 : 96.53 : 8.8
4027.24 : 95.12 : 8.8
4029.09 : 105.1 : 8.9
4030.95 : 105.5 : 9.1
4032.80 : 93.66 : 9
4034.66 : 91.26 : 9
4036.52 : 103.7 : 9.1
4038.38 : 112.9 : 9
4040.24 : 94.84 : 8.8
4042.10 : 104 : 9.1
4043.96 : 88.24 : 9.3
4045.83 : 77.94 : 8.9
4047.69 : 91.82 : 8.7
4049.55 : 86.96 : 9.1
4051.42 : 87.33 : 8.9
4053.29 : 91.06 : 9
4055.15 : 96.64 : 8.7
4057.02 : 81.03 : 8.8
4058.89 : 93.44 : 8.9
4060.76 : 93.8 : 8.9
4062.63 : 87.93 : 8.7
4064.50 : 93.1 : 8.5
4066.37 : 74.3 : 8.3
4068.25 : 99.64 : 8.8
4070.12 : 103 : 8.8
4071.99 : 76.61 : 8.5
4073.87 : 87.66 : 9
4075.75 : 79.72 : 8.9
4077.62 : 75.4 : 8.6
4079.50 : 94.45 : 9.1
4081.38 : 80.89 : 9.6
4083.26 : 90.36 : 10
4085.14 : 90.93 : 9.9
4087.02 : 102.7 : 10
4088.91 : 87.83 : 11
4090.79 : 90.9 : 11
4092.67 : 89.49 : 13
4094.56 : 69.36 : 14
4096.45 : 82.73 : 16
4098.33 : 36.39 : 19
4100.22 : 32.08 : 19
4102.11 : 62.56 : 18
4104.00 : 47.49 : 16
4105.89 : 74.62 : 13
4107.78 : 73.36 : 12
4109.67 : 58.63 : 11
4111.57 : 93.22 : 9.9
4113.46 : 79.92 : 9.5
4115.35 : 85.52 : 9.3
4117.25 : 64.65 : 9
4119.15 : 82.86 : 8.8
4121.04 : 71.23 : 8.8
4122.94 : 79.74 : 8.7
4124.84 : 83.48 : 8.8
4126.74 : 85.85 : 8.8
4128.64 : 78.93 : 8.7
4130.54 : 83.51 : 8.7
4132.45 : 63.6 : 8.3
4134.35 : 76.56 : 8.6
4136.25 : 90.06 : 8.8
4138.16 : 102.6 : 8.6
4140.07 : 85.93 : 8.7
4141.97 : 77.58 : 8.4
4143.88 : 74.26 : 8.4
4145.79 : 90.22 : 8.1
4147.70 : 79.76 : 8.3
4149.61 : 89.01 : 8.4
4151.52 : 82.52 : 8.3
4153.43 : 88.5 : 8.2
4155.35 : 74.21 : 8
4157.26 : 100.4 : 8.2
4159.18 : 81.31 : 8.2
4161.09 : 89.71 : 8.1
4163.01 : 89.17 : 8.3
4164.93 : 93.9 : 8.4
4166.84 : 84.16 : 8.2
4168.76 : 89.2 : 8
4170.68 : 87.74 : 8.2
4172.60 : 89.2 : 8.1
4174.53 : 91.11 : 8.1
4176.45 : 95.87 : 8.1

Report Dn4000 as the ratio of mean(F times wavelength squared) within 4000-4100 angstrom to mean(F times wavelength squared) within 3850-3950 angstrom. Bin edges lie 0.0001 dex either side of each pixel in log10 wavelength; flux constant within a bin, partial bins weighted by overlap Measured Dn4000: 1.3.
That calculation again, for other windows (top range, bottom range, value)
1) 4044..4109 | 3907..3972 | 1.19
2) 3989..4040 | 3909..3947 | 1.30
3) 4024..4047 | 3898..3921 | 1.28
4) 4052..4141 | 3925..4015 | 1.14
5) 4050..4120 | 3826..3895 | 1.27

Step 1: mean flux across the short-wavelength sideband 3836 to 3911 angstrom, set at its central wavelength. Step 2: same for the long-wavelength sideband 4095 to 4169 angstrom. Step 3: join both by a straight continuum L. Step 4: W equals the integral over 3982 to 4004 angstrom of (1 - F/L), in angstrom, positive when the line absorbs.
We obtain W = -3.4 angstrom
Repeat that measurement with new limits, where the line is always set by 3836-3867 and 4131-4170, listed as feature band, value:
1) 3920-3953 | 1.8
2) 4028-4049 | -3.9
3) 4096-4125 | 5.3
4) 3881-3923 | 2.6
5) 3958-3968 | 2.0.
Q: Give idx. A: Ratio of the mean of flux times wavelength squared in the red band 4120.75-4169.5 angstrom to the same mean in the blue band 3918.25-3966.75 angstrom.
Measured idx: 1.3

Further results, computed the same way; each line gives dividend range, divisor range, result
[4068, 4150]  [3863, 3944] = 1.18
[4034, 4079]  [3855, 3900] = 1.35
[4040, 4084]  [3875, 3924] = 1.31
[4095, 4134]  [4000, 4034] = 0.81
